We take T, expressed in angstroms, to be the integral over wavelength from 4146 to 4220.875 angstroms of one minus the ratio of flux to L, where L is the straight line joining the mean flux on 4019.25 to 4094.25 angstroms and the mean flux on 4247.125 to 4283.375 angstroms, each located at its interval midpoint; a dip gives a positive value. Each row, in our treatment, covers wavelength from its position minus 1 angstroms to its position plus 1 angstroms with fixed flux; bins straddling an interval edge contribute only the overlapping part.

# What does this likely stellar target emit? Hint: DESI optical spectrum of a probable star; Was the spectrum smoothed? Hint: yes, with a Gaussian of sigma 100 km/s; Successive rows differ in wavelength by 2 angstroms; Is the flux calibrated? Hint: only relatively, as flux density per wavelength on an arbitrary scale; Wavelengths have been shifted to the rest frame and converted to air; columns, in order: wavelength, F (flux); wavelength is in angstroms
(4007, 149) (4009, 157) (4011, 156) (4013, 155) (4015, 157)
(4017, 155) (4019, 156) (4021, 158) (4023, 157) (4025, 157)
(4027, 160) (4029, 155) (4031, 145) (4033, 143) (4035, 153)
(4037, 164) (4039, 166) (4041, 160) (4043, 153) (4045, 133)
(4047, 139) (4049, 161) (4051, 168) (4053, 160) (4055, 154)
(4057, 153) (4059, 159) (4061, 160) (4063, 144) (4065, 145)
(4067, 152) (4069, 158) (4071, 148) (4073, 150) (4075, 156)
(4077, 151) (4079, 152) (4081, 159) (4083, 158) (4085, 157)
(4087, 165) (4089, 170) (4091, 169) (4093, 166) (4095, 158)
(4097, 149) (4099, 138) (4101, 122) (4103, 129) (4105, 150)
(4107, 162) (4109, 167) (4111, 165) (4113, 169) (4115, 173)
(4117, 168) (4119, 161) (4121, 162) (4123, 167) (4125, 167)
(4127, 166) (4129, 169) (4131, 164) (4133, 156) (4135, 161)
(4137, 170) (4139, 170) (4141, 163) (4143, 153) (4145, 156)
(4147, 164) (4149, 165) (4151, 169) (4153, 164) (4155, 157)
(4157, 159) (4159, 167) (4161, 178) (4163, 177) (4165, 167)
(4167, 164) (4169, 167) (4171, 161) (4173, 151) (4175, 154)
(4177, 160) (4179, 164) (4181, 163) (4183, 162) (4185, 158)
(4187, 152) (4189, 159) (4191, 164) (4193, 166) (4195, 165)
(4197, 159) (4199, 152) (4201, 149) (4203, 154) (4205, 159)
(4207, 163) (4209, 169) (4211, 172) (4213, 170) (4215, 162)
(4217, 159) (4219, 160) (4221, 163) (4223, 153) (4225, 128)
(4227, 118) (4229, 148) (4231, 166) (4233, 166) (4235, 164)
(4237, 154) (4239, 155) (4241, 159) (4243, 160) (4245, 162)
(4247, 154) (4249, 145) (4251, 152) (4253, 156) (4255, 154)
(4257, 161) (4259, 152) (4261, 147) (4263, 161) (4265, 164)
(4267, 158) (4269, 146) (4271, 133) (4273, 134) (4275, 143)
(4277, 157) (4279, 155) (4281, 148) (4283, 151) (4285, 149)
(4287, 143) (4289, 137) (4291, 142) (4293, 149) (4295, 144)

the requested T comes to -4.6 angstroms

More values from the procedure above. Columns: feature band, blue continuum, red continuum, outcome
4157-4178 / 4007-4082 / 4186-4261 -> -1.13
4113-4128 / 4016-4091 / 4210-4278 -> -1.14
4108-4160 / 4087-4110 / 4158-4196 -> -2.19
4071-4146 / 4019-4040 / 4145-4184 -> 0.67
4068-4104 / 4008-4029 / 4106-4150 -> 1.87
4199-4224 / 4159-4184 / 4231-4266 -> -0.04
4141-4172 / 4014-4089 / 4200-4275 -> -1.95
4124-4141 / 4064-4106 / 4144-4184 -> -0.66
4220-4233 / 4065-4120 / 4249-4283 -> 0.40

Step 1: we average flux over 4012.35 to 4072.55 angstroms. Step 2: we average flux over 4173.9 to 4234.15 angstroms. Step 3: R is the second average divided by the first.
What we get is 1.02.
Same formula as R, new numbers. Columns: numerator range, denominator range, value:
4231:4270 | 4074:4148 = 0.98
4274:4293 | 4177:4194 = 0.92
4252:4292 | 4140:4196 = 0.92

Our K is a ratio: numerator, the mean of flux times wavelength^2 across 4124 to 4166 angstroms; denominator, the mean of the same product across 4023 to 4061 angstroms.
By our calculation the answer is 1.1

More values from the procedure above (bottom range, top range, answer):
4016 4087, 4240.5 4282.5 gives 1.09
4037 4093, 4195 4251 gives 1.08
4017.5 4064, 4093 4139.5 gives 1.07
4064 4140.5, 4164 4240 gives 1.05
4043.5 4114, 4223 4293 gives 1.06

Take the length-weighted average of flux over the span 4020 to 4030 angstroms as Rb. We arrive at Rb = 157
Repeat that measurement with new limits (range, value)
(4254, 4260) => 156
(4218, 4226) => 151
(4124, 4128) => 166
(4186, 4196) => 161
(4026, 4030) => 158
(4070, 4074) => 149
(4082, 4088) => 160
